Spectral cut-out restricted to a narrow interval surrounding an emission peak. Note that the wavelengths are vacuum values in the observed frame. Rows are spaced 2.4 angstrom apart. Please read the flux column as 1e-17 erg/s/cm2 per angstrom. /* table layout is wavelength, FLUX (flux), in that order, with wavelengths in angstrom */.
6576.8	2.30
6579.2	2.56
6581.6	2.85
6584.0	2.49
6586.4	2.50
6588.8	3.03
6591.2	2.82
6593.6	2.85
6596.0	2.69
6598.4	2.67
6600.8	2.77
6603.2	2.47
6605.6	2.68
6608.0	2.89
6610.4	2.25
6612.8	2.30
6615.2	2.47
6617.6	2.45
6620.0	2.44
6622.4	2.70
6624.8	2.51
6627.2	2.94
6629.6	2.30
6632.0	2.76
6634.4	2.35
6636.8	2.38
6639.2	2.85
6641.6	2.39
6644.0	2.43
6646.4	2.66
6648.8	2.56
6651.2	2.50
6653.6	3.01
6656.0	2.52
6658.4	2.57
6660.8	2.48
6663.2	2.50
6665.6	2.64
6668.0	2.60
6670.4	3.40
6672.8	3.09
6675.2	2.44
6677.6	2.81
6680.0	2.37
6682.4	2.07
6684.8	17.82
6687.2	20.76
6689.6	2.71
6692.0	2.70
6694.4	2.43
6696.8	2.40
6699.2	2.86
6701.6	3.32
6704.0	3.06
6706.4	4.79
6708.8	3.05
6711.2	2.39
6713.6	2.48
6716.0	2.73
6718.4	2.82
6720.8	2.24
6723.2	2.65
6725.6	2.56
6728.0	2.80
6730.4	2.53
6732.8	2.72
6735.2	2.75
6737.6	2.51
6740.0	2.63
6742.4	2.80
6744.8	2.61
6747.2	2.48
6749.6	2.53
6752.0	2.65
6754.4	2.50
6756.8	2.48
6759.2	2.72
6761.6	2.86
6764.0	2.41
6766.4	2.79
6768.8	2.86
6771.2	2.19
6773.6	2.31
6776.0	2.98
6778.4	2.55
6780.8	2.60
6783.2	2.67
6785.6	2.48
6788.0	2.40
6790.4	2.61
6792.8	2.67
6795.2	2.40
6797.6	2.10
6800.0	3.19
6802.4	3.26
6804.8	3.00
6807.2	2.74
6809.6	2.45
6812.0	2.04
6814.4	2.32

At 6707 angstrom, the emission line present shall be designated [N II]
